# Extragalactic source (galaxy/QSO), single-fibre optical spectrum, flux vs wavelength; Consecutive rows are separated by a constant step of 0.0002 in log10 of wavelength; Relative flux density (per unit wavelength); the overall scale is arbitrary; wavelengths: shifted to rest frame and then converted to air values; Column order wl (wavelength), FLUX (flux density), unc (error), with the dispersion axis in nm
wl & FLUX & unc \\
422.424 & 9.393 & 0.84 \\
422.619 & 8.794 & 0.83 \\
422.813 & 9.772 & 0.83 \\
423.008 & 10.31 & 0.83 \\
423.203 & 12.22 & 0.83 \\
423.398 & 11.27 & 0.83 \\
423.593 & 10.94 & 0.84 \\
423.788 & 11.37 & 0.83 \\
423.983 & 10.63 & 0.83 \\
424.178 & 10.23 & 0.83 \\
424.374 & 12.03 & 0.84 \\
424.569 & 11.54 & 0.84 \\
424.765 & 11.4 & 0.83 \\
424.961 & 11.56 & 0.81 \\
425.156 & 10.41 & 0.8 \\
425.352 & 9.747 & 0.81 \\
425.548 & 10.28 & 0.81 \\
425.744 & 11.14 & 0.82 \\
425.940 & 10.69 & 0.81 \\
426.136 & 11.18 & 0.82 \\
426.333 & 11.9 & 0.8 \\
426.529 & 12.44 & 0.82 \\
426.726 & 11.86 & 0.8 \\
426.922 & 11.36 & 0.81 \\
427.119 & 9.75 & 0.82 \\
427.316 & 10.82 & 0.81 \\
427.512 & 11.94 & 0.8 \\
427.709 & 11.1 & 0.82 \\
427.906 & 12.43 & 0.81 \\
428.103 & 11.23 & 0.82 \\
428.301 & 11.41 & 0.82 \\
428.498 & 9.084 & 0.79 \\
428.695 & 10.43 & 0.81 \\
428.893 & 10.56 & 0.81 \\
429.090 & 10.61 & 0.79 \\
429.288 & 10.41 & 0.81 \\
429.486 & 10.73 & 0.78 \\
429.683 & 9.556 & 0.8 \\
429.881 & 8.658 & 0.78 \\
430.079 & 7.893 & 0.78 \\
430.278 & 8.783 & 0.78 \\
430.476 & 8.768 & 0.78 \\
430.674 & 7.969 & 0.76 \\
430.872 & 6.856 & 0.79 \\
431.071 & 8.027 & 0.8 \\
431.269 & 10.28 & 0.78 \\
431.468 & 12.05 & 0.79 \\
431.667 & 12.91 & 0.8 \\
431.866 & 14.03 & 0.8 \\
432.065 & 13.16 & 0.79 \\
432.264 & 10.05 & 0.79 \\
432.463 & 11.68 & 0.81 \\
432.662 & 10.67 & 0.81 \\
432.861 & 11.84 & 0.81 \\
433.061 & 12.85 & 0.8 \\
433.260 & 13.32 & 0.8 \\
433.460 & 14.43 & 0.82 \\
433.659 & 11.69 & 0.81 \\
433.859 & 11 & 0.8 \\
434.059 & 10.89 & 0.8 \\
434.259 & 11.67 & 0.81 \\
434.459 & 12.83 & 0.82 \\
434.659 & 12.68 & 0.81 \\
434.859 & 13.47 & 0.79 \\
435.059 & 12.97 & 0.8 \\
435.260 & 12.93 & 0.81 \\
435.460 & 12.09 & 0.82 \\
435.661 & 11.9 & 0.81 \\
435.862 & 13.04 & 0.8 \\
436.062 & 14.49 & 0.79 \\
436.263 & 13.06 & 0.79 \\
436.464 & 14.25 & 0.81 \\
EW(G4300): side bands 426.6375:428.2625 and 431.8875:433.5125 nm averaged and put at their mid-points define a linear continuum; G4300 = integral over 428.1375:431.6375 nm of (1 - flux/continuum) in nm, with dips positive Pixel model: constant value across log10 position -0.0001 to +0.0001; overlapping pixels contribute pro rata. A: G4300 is 0.63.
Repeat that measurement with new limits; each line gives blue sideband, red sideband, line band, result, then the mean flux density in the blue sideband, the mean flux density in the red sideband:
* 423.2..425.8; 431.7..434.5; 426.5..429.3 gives 0.109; 11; 12.2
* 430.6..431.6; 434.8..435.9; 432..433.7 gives -0.248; 9.19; 12.7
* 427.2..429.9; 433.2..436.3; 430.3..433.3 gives 0.225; 10.7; 12.6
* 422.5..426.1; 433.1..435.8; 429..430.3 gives 0.236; 10.8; 12.5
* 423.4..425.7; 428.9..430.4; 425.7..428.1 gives -0.251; 10.9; 9.57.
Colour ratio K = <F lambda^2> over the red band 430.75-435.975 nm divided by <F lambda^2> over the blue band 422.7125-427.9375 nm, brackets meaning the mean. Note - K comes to 1.11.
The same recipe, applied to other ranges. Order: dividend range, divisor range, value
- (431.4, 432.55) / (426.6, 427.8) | 1.13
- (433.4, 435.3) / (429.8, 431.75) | 1.37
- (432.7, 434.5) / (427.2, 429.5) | 1.15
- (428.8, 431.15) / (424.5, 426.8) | 0.83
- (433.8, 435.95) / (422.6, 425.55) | 1.20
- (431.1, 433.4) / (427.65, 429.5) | 1.13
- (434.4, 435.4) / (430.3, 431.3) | 1.59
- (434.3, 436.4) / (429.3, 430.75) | 1.47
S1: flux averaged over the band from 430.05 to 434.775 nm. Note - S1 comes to 11.2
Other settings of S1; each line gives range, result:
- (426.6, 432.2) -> 10.5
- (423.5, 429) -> 11.1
